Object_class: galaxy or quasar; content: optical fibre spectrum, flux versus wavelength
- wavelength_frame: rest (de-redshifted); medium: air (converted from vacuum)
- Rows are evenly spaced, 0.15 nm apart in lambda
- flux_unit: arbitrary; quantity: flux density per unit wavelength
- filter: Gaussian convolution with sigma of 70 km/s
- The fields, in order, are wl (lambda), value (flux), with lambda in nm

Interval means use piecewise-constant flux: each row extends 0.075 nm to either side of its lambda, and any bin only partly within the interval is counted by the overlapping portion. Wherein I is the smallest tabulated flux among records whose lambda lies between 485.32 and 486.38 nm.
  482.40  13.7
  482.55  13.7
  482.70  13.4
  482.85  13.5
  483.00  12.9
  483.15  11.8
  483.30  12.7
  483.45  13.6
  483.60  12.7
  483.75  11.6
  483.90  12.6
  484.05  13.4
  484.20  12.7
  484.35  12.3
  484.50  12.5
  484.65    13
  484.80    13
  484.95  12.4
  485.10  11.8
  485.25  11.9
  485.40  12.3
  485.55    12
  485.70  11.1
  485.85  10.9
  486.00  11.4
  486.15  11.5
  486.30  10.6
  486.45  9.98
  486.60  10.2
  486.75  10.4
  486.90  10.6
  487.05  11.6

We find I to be 10.6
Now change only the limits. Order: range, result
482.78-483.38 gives 11.8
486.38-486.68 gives 9.98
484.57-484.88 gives 13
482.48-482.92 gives 13.4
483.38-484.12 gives 11.6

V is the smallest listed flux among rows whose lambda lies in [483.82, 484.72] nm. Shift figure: 12.3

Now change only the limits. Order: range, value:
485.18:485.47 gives 11.9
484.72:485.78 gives 11.1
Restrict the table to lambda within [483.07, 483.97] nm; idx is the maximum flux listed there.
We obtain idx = 13.6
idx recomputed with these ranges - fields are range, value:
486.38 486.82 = 10.4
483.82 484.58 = 13.4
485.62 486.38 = 11.5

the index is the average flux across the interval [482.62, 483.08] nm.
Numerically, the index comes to 13.3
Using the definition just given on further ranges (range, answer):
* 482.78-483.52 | 12.9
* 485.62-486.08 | 11.1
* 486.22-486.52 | 10.3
